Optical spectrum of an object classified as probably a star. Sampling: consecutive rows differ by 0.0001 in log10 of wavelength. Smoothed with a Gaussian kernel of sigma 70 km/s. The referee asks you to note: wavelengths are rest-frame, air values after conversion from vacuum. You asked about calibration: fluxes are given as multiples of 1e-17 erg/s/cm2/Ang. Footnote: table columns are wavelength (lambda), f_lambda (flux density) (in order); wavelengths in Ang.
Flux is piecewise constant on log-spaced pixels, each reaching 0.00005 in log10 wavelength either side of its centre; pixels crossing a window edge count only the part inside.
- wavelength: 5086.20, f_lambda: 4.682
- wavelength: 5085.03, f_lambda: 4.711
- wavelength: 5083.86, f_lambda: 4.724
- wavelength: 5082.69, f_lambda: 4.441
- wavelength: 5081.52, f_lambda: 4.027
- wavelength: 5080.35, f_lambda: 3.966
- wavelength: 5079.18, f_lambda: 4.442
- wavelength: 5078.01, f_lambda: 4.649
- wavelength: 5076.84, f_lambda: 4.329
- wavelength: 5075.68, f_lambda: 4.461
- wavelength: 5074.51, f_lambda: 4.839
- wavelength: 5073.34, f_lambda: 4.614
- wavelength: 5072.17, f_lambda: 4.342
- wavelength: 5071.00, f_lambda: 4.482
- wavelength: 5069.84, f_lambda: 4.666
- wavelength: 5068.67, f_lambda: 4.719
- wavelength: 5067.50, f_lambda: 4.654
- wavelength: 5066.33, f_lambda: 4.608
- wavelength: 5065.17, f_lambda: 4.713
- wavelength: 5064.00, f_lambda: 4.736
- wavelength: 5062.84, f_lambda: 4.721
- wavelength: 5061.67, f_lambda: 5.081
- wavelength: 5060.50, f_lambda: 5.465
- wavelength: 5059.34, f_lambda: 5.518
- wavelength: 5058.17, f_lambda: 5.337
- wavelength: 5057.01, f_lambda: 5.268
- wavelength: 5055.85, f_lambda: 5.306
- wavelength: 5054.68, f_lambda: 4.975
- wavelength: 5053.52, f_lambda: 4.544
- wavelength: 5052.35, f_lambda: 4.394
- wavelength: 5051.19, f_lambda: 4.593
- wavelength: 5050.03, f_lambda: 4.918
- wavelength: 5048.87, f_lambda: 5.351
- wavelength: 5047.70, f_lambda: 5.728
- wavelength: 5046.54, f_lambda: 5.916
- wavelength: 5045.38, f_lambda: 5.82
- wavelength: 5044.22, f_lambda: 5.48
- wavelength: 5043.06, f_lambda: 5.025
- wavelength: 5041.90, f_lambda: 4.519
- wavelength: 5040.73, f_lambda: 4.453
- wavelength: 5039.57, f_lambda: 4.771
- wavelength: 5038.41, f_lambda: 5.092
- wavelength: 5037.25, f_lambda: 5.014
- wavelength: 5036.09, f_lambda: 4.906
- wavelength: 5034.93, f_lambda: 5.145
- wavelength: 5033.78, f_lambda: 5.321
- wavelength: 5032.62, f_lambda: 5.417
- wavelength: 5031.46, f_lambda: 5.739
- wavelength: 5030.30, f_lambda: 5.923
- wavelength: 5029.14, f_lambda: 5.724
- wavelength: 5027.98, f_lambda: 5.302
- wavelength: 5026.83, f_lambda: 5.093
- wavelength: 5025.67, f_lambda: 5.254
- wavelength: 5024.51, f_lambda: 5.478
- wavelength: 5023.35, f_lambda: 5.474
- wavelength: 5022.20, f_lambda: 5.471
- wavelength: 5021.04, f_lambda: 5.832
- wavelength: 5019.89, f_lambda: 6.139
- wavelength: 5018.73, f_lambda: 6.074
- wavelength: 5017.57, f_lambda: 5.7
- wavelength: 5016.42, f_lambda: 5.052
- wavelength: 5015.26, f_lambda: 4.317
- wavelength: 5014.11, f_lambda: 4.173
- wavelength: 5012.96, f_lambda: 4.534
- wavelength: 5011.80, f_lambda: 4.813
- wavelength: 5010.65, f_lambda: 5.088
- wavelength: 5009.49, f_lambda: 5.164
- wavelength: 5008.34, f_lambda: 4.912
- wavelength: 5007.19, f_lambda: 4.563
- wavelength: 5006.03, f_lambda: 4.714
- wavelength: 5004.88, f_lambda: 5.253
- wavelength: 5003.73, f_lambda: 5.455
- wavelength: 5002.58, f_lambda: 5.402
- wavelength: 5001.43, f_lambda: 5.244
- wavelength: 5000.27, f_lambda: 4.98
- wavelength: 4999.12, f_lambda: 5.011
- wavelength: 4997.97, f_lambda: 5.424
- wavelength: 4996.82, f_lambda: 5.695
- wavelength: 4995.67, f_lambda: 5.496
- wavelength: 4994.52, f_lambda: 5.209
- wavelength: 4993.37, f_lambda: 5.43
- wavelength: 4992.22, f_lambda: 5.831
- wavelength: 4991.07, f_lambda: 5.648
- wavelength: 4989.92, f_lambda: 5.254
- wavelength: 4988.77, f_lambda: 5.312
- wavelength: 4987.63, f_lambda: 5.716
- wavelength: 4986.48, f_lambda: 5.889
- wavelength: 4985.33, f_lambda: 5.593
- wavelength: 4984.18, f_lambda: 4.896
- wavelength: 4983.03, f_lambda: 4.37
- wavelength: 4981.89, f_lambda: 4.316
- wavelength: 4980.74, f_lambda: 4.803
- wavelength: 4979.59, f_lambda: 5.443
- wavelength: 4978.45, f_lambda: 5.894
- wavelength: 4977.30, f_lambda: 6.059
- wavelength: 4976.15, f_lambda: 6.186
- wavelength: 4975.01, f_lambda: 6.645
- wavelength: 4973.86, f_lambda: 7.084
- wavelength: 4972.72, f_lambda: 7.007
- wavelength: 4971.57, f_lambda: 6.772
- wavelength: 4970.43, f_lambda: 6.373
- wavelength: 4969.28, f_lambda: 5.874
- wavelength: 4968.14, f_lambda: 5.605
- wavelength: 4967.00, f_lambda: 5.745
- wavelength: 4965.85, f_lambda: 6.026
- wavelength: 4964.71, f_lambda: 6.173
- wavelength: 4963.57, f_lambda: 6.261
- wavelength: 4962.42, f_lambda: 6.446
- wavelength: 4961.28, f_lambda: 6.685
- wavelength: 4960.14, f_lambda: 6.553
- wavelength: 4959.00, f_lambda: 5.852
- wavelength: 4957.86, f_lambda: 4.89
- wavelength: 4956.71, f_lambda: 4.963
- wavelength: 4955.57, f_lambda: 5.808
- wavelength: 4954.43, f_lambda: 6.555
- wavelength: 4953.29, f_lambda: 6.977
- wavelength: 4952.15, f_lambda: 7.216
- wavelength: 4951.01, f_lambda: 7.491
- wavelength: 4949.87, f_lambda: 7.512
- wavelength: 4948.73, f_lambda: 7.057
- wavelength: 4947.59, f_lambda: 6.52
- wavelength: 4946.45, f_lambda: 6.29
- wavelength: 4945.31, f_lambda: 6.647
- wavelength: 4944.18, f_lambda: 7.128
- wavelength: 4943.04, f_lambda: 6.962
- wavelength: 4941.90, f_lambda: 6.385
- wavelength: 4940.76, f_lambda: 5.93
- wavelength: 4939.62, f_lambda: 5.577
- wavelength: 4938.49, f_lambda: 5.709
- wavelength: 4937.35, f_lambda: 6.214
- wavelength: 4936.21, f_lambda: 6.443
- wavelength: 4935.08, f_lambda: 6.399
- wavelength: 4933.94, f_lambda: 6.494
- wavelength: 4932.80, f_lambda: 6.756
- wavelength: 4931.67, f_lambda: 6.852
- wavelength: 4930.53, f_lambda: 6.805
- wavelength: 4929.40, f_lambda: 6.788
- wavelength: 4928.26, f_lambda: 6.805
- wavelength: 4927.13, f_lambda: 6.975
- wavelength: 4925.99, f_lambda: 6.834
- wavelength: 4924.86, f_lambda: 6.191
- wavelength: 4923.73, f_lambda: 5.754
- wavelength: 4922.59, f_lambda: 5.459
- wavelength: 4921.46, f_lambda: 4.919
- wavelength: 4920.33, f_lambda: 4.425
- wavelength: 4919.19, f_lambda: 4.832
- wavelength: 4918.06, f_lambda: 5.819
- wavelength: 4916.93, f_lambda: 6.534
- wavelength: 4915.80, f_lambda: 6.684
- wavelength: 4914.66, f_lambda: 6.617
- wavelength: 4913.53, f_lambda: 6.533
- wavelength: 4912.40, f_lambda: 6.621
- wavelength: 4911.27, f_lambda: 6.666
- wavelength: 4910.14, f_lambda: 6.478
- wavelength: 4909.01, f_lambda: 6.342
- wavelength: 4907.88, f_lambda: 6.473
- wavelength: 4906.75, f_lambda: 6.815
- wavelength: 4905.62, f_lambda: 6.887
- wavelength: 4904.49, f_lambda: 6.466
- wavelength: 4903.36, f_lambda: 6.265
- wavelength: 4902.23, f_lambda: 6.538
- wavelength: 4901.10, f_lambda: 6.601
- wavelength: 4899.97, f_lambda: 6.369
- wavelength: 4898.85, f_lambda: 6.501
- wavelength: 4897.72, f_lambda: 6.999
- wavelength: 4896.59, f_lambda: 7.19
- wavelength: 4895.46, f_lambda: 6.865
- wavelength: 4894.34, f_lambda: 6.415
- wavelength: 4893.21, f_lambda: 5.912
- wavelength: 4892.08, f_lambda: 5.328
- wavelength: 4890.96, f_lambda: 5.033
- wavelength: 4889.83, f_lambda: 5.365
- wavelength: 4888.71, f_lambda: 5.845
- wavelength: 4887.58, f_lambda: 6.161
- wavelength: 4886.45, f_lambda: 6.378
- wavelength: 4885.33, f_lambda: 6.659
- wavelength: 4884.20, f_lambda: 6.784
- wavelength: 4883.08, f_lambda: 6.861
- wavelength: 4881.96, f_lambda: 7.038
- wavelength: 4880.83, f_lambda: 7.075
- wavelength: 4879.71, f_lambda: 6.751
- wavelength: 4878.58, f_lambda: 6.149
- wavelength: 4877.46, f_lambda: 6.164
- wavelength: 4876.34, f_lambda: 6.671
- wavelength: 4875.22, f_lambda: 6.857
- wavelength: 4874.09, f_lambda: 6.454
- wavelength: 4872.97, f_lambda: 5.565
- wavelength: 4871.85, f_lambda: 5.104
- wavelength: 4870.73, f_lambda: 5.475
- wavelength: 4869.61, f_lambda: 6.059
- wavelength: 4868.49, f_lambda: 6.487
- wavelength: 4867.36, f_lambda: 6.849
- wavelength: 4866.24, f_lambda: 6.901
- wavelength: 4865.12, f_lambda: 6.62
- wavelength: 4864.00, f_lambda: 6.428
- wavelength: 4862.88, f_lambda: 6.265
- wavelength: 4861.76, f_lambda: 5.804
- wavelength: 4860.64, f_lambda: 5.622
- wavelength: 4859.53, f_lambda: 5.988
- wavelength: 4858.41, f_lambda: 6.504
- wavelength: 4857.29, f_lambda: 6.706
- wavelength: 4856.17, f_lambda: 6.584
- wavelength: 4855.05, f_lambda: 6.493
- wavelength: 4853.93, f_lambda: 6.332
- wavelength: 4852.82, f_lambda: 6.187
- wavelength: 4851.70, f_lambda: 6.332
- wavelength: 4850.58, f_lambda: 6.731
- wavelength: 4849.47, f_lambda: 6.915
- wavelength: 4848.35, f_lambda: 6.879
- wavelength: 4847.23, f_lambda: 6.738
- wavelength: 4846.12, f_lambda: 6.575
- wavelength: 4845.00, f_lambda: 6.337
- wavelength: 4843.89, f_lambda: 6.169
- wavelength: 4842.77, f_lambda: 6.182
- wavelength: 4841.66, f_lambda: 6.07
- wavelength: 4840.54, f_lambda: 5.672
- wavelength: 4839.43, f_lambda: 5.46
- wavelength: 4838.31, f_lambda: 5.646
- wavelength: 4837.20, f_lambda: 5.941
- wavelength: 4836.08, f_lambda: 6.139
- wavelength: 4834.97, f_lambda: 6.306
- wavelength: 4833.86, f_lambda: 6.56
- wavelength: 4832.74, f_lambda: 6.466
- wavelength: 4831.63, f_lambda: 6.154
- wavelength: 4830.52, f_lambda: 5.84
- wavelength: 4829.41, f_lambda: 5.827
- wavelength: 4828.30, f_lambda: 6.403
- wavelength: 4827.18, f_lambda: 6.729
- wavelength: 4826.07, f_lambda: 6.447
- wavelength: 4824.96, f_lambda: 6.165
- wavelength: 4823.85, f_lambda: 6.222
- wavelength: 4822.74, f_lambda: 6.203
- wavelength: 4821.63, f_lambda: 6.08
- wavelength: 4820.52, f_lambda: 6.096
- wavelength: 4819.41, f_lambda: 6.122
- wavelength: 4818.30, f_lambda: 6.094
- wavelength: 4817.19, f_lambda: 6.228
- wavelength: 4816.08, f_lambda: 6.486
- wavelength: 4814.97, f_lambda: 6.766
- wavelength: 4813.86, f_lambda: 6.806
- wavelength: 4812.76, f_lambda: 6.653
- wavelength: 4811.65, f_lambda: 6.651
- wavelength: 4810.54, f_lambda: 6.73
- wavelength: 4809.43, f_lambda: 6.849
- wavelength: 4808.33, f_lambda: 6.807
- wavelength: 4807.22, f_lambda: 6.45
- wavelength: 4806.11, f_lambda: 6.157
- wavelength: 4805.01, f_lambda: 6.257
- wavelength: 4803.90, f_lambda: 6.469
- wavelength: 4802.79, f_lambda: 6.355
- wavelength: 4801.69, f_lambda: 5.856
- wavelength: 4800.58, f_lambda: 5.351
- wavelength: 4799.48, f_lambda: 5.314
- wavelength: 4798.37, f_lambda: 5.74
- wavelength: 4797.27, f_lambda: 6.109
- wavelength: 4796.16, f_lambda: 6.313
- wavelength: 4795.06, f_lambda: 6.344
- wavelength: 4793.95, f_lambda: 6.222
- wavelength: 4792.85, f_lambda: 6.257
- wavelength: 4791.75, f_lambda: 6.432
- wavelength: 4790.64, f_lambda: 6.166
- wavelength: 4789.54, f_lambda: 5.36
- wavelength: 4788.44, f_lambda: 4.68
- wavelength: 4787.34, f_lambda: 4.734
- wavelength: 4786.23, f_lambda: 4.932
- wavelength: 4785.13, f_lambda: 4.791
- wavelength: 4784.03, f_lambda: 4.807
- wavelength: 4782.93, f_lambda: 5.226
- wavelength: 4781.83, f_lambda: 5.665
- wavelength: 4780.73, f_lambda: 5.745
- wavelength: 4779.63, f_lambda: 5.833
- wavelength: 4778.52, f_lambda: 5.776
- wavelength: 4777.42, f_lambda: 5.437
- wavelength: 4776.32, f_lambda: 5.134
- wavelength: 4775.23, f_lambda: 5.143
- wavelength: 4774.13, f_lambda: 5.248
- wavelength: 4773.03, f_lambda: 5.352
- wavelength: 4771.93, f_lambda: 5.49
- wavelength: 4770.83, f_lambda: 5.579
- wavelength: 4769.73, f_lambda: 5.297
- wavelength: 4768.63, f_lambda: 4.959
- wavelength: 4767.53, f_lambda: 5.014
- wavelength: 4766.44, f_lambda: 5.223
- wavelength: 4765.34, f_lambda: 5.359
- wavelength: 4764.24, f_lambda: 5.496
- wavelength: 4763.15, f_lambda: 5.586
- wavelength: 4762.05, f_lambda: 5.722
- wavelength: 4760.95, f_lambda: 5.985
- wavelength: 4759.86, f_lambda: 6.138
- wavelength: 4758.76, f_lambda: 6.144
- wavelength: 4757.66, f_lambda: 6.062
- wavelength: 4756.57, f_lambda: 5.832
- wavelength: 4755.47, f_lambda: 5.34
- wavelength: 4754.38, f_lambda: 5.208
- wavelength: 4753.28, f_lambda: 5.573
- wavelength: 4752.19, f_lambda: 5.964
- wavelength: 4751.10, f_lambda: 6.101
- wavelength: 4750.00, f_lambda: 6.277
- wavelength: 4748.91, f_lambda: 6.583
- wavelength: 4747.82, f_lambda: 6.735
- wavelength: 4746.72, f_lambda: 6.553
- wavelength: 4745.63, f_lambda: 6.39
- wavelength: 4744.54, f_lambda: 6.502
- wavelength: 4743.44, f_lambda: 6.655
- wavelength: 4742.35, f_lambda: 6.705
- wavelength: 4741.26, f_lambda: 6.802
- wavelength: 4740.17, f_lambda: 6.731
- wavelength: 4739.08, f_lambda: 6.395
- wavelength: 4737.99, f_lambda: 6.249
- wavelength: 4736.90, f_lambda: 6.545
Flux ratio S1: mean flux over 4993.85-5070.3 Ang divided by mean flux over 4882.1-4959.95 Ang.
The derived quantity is 0.8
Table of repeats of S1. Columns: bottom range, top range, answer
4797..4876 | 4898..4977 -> 1.02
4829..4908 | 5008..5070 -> 0.81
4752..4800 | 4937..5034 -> 1.03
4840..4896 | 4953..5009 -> 0.90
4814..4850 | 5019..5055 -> 0.84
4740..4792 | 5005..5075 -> 0.89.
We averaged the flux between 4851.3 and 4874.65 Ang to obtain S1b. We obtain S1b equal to 6.23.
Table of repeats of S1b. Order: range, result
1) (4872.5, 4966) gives 6.37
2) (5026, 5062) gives 5.2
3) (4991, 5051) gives 5.25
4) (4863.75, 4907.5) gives 6.38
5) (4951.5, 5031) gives 5.6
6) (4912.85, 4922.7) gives 5.78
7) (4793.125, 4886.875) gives 6.31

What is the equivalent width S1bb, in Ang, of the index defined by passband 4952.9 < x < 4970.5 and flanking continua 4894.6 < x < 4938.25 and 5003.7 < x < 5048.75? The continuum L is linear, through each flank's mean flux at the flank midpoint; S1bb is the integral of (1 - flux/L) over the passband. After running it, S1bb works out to -0.4 Ang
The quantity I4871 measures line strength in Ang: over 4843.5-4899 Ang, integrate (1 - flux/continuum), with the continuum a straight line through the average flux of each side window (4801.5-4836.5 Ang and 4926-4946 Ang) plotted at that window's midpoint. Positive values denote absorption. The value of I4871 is 0.6 Ang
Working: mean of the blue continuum 6.36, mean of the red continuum 6.53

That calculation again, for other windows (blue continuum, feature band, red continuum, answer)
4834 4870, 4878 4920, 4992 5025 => -2.8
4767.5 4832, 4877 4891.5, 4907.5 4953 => -0.2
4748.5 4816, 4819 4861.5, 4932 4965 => -1.7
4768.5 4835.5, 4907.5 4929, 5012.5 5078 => -2.4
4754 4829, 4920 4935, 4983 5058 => -2.1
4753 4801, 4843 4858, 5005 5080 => -3.1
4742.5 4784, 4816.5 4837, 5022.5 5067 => -2.3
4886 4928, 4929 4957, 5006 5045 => -3.1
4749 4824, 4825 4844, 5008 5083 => -1.4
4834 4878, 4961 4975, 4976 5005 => -2.1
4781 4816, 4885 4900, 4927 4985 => -0.1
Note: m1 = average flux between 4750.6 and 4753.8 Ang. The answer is 5.89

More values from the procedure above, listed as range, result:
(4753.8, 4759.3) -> 5.71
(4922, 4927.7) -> 6.24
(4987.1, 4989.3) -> 5.54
